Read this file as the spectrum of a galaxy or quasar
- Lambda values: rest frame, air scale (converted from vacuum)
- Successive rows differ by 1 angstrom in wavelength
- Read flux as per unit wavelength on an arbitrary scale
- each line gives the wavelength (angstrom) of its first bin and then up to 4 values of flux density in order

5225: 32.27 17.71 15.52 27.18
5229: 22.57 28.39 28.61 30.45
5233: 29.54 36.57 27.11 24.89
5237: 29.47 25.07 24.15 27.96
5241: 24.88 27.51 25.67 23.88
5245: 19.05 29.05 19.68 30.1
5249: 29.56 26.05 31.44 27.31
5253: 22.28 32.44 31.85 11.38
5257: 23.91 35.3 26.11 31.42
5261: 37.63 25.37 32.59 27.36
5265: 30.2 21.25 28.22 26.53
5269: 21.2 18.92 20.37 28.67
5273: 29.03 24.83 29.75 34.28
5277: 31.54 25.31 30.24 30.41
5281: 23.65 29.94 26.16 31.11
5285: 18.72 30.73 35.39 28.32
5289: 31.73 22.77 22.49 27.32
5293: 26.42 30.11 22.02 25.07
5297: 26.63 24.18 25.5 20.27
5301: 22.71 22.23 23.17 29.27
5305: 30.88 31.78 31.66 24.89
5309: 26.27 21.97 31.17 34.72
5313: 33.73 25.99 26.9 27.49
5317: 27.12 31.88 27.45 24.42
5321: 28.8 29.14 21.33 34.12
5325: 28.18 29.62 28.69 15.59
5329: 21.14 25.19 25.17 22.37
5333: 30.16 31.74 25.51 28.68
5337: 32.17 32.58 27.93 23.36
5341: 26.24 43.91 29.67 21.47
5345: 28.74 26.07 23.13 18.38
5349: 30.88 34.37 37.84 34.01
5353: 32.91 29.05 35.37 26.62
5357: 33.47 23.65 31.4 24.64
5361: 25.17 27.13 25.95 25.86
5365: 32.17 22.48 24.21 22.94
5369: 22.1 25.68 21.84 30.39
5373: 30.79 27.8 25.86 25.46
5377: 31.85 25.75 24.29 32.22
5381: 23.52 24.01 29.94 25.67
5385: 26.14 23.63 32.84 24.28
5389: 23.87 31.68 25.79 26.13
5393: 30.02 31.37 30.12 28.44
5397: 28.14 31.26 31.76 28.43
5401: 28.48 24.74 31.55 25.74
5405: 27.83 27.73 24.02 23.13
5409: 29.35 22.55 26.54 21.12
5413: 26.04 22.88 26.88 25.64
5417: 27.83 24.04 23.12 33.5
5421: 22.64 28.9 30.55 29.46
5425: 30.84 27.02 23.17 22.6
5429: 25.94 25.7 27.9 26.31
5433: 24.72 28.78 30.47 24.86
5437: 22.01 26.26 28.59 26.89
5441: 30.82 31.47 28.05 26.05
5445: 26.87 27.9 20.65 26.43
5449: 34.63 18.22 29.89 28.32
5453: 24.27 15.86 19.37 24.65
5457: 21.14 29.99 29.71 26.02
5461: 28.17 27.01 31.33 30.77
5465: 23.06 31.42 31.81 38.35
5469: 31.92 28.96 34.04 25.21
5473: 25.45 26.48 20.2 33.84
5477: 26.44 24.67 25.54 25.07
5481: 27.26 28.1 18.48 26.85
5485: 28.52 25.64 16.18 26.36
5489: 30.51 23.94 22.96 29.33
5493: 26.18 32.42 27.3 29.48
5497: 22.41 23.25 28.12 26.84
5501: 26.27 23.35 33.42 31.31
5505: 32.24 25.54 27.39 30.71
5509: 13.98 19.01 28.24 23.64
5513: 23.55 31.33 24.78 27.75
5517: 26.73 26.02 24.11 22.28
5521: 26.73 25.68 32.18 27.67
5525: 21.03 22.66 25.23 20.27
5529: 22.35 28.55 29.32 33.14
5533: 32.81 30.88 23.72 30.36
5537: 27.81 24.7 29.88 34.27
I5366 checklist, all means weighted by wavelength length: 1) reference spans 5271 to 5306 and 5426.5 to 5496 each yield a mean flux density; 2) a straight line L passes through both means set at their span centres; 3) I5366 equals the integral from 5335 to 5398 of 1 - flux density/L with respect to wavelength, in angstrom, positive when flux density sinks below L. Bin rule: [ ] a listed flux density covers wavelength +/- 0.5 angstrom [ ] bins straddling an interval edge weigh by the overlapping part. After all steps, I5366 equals -2.4 angstrom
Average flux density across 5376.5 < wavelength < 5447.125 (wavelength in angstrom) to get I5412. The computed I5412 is 27.1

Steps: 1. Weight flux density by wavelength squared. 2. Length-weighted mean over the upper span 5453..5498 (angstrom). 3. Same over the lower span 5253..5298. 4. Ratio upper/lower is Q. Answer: 1.05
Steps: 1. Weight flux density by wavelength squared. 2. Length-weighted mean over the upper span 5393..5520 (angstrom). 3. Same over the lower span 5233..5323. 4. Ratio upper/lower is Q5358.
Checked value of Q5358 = 1.1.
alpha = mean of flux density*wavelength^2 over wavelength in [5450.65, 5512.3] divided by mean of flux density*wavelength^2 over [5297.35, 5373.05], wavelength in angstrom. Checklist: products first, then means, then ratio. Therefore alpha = 1.0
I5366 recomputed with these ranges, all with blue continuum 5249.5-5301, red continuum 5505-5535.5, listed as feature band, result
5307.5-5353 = -2.1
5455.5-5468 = -1.0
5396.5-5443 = -0.9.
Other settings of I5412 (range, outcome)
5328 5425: 27.4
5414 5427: 27.2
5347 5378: 27.9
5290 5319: 26.9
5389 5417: 27.3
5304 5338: 27.8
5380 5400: 27.9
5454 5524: 26.7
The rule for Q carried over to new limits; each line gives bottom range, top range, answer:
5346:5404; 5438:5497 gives 1.00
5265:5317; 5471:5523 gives 1.05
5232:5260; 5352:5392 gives 1.06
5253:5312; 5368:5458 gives 1.03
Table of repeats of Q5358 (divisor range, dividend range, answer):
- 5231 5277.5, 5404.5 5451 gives 1.04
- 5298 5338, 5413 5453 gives 1.03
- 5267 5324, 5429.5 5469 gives 1.06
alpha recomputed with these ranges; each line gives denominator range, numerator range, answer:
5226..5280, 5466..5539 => 1.09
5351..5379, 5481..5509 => 1.01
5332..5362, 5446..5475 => 0.97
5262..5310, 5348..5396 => 1.07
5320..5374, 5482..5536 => 1.01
